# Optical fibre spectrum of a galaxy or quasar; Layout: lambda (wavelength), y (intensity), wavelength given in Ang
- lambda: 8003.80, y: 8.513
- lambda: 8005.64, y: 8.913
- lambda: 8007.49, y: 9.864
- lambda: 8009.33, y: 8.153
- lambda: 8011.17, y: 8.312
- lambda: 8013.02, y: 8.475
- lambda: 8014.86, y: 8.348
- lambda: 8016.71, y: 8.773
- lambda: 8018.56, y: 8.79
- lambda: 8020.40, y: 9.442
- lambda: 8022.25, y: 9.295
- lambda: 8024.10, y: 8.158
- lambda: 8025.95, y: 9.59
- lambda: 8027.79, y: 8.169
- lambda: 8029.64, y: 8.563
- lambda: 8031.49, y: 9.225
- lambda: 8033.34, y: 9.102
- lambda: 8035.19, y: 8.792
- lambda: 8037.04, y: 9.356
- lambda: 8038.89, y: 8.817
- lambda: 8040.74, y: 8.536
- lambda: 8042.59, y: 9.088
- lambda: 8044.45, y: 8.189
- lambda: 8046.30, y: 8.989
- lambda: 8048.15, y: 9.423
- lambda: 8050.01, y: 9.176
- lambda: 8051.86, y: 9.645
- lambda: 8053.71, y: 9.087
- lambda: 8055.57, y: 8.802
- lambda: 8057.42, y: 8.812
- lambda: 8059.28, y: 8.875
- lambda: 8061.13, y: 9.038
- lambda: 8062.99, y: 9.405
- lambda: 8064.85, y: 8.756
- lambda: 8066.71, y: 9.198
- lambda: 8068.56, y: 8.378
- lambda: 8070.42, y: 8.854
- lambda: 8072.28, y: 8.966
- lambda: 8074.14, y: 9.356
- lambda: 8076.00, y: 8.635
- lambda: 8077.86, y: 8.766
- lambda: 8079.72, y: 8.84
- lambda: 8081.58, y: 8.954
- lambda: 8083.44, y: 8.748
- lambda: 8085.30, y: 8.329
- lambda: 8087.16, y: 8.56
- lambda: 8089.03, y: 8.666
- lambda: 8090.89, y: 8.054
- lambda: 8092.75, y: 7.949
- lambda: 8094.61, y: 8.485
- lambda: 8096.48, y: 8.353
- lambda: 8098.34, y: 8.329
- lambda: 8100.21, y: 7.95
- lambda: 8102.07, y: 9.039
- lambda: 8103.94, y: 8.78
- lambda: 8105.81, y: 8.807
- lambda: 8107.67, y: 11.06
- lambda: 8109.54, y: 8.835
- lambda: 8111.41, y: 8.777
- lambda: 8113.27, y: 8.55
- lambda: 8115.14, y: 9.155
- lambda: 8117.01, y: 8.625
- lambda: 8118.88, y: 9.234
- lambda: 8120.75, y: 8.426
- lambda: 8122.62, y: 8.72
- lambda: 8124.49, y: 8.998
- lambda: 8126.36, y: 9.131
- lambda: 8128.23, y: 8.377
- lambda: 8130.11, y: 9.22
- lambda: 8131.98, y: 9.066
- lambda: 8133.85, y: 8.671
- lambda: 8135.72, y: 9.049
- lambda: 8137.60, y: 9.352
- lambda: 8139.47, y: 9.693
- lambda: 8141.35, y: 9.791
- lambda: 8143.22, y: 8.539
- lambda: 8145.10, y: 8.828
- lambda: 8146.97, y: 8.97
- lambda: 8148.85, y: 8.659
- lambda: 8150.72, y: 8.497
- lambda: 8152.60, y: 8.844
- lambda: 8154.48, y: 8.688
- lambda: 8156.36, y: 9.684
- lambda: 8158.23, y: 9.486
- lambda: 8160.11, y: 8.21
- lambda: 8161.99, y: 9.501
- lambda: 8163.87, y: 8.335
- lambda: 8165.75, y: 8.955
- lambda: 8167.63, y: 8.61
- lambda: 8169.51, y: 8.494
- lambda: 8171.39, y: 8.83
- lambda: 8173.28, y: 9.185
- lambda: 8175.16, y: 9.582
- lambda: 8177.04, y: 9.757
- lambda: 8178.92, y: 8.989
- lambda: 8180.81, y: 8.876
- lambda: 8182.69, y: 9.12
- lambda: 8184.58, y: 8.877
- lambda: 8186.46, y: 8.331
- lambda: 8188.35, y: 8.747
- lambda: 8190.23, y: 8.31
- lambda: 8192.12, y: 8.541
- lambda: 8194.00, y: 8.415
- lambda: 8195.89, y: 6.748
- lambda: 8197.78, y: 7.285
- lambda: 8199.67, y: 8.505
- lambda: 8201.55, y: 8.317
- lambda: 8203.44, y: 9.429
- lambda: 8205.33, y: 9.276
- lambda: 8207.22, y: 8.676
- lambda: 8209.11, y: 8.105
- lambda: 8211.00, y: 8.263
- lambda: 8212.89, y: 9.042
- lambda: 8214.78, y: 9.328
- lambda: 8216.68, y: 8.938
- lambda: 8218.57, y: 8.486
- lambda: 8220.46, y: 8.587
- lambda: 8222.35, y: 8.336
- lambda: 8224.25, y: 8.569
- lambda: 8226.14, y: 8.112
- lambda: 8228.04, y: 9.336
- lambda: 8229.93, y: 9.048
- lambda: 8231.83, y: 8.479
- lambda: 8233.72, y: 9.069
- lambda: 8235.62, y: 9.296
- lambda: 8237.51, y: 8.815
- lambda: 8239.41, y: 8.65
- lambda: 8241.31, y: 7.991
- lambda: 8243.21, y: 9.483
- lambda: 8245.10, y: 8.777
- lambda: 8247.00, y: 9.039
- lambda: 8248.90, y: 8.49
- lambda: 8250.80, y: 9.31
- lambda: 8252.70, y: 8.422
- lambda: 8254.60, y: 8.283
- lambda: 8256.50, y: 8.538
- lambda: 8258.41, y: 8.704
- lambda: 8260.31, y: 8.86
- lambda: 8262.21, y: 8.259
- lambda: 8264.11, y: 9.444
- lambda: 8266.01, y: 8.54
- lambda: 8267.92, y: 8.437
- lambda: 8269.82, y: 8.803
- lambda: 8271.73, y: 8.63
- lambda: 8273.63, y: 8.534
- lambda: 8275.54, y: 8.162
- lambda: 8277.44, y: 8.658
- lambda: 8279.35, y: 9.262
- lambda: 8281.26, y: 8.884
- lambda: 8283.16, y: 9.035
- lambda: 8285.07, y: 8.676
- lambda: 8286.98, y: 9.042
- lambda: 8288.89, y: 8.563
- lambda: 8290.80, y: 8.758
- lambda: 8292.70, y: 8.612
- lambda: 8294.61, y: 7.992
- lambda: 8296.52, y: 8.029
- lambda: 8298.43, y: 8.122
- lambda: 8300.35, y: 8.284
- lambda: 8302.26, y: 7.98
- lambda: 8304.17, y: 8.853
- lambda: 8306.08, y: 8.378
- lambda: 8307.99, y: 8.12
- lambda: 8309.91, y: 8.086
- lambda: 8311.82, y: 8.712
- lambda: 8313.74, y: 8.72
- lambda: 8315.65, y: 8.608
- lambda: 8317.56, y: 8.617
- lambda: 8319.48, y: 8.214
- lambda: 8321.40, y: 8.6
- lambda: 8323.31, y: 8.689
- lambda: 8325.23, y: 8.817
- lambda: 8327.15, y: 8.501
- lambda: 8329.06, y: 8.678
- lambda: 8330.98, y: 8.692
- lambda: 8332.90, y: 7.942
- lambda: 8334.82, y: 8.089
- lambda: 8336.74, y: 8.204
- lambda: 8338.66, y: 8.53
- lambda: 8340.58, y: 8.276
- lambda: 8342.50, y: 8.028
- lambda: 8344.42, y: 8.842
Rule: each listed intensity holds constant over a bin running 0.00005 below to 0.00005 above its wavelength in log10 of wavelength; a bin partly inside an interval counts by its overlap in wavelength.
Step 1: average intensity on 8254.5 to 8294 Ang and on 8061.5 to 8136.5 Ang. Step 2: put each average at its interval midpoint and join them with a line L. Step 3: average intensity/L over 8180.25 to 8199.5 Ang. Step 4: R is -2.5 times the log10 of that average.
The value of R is 0.05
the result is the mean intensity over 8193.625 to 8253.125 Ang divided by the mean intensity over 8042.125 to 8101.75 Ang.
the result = 0.99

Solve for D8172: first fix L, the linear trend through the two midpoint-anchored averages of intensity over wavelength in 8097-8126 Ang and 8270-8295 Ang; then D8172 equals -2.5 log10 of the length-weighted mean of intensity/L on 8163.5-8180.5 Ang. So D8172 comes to -0.021 mag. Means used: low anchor 8.88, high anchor 8.7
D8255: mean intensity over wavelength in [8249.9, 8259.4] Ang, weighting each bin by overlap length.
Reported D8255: 8.64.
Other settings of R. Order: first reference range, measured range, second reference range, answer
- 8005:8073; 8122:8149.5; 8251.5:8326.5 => -0.03 mag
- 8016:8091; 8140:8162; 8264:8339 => -0.03 mag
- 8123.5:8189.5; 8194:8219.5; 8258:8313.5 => 0.04 mag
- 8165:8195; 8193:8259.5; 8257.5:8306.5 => 0.01 mag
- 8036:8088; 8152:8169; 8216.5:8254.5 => -0.01 mag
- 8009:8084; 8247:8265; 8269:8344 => -0.02 mag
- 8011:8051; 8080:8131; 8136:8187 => 0.02 mag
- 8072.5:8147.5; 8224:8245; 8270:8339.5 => -0.02 mag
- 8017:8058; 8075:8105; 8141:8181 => 0.05 mag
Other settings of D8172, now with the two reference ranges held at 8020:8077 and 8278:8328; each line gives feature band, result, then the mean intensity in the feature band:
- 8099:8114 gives -0.01 mag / 8.97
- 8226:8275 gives -0.02 mag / 8.75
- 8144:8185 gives -0.02 mag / 8.95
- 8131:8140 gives -0.04 mag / 9.15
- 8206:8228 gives 0.01 mag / 8.62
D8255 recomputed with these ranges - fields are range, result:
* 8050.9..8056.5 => 9.19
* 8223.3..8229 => 8.67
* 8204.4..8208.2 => 8.97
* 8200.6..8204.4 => 8.89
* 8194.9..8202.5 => 7.72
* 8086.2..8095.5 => 8.35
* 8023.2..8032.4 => 8.75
